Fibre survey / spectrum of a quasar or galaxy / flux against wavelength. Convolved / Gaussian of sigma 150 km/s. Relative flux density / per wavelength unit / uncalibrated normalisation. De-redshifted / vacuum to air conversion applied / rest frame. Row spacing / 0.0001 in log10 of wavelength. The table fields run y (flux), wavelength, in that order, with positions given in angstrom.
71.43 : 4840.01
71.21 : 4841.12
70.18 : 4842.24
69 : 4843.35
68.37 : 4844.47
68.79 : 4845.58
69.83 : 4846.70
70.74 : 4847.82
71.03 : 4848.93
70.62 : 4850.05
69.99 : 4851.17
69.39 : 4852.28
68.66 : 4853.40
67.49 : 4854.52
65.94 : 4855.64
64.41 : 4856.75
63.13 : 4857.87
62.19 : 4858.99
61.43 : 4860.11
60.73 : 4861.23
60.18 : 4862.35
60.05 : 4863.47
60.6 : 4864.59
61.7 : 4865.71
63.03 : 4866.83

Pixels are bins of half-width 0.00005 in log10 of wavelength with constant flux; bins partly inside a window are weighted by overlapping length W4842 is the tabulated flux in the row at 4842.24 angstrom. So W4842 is 70.18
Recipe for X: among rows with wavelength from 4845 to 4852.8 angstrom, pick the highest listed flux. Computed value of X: 71.03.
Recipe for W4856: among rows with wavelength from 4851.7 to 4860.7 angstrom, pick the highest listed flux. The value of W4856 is 69.39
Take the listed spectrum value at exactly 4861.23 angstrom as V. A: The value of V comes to 60.73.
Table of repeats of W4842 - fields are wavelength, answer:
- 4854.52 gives 67.49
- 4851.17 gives 69.99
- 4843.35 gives 69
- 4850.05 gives 70.62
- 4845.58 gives 68.79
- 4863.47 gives 60.05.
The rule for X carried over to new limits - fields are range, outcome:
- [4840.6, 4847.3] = 71.21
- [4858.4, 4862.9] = 62.19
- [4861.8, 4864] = 60.18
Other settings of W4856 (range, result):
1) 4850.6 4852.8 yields 69.99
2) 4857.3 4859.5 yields 63.13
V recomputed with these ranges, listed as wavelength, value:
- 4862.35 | 60.18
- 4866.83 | 63.03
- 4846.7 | 69.83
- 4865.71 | 61.7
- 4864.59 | 60.6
